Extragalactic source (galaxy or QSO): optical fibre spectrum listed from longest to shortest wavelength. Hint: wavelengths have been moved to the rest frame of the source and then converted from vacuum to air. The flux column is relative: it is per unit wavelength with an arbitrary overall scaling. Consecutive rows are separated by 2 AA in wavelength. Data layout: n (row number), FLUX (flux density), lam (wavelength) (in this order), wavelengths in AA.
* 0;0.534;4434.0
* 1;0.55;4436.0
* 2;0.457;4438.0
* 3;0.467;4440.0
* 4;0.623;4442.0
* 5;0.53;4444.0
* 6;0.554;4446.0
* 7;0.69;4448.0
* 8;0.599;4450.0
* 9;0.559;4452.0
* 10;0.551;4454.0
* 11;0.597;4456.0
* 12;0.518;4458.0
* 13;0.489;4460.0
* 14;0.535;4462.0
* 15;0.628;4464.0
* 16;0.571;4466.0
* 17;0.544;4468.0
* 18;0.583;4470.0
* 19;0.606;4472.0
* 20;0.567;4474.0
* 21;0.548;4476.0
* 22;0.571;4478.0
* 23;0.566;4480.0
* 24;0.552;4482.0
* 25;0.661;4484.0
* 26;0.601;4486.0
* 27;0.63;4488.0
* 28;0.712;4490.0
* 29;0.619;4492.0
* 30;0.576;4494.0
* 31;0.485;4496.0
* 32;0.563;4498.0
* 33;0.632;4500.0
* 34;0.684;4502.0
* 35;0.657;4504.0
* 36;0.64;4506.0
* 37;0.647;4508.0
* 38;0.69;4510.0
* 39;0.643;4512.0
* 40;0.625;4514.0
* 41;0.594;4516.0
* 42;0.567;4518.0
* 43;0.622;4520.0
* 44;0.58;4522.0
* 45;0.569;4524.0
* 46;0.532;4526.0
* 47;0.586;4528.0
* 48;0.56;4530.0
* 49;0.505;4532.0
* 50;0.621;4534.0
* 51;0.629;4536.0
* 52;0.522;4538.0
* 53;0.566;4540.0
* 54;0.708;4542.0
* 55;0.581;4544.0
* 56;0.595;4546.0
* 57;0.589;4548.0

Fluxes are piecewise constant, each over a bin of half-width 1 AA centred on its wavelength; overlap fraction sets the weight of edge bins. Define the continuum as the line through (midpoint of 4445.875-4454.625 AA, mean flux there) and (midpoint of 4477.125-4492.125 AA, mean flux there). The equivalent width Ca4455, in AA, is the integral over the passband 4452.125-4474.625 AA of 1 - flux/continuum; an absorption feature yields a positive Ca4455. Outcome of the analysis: 1.5 AA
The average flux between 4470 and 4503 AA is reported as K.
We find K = 0.598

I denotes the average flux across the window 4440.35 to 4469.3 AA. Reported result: 0.568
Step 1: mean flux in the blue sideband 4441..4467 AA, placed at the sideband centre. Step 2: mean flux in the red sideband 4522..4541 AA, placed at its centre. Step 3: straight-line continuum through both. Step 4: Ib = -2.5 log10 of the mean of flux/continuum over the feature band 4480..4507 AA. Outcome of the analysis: -0.083 mag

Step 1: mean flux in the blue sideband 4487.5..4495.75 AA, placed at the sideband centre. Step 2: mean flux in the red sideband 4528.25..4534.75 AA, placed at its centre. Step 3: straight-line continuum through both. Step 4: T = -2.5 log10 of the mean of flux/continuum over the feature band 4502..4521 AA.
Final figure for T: -0.075 mag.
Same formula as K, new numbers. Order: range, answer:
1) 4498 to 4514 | 0.648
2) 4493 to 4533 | 0.598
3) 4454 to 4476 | 0.562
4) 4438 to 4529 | 0.589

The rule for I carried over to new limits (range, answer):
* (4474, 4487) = 0.582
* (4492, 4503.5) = 0.594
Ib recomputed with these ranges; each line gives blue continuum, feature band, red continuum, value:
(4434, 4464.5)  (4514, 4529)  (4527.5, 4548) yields 0.00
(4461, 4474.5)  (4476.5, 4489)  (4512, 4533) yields -0.03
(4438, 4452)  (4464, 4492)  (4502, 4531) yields -0.01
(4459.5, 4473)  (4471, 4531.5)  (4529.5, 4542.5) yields -0.05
